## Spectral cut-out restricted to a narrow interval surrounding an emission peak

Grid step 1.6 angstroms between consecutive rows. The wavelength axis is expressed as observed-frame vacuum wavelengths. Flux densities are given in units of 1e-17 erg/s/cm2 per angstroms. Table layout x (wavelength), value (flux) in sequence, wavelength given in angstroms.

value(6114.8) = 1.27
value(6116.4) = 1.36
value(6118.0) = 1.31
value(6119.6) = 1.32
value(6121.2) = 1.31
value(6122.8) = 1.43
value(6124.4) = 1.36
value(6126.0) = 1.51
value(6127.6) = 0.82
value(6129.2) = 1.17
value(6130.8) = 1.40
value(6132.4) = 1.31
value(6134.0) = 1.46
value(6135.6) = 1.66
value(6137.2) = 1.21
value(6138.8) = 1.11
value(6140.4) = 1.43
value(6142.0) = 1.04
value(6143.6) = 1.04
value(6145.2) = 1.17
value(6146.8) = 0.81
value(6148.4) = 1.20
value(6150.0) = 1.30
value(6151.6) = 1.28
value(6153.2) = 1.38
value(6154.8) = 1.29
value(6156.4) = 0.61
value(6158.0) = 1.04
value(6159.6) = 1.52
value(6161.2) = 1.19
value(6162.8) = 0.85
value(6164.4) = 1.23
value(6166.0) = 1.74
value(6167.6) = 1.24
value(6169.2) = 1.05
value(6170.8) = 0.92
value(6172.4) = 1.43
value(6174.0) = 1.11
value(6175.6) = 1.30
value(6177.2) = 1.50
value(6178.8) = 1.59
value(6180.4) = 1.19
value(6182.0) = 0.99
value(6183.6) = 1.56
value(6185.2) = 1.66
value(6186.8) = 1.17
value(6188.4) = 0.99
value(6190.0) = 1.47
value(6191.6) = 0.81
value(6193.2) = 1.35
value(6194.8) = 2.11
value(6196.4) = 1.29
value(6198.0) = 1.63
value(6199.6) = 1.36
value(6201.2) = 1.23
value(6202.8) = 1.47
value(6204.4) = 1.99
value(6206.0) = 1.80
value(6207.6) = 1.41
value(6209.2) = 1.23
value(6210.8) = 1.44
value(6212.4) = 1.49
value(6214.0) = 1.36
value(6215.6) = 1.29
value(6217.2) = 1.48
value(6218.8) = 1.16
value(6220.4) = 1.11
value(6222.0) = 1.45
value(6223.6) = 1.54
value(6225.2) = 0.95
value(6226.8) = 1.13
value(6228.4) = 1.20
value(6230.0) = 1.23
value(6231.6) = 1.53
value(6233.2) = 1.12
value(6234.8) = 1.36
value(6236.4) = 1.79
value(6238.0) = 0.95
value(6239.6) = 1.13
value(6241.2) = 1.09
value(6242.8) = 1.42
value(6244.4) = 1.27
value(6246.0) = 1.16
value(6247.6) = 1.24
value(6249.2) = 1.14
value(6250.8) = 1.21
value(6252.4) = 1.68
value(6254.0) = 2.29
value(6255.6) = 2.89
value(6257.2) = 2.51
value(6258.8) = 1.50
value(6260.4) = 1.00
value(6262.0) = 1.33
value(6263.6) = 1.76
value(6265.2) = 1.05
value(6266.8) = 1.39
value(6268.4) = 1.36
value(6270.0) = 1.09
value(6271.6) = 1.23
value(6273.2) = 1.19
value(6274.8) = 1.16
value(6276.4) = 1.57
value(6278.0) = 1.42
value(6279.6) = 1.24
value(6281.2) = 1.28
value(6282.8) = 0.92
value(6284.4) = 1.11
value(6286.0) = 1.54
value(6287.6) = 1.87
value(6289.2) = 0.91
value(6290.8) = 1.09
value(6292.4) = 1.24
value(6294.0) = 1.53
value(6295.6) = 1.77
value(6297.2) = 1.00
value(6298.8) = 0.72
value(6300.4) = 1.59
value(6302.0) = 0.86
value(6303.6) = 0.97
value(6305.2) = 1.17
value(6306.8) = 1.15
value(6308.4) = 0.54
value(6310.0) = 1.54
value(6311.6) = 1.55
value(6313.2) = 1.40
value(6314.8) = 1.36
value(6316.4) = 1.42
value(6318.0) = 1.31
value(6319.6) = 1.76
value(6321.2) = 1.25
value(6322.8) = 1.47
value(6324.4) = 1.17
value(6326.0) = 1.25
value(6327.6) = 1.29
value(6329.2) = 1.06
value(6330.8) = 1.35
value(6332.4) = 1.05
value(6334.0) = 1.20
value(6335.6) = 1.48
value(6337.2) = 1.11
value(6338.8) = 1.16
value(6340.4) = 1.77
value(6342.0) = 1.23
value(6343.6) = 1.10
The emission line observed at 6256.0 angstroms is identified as [O III] 5007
